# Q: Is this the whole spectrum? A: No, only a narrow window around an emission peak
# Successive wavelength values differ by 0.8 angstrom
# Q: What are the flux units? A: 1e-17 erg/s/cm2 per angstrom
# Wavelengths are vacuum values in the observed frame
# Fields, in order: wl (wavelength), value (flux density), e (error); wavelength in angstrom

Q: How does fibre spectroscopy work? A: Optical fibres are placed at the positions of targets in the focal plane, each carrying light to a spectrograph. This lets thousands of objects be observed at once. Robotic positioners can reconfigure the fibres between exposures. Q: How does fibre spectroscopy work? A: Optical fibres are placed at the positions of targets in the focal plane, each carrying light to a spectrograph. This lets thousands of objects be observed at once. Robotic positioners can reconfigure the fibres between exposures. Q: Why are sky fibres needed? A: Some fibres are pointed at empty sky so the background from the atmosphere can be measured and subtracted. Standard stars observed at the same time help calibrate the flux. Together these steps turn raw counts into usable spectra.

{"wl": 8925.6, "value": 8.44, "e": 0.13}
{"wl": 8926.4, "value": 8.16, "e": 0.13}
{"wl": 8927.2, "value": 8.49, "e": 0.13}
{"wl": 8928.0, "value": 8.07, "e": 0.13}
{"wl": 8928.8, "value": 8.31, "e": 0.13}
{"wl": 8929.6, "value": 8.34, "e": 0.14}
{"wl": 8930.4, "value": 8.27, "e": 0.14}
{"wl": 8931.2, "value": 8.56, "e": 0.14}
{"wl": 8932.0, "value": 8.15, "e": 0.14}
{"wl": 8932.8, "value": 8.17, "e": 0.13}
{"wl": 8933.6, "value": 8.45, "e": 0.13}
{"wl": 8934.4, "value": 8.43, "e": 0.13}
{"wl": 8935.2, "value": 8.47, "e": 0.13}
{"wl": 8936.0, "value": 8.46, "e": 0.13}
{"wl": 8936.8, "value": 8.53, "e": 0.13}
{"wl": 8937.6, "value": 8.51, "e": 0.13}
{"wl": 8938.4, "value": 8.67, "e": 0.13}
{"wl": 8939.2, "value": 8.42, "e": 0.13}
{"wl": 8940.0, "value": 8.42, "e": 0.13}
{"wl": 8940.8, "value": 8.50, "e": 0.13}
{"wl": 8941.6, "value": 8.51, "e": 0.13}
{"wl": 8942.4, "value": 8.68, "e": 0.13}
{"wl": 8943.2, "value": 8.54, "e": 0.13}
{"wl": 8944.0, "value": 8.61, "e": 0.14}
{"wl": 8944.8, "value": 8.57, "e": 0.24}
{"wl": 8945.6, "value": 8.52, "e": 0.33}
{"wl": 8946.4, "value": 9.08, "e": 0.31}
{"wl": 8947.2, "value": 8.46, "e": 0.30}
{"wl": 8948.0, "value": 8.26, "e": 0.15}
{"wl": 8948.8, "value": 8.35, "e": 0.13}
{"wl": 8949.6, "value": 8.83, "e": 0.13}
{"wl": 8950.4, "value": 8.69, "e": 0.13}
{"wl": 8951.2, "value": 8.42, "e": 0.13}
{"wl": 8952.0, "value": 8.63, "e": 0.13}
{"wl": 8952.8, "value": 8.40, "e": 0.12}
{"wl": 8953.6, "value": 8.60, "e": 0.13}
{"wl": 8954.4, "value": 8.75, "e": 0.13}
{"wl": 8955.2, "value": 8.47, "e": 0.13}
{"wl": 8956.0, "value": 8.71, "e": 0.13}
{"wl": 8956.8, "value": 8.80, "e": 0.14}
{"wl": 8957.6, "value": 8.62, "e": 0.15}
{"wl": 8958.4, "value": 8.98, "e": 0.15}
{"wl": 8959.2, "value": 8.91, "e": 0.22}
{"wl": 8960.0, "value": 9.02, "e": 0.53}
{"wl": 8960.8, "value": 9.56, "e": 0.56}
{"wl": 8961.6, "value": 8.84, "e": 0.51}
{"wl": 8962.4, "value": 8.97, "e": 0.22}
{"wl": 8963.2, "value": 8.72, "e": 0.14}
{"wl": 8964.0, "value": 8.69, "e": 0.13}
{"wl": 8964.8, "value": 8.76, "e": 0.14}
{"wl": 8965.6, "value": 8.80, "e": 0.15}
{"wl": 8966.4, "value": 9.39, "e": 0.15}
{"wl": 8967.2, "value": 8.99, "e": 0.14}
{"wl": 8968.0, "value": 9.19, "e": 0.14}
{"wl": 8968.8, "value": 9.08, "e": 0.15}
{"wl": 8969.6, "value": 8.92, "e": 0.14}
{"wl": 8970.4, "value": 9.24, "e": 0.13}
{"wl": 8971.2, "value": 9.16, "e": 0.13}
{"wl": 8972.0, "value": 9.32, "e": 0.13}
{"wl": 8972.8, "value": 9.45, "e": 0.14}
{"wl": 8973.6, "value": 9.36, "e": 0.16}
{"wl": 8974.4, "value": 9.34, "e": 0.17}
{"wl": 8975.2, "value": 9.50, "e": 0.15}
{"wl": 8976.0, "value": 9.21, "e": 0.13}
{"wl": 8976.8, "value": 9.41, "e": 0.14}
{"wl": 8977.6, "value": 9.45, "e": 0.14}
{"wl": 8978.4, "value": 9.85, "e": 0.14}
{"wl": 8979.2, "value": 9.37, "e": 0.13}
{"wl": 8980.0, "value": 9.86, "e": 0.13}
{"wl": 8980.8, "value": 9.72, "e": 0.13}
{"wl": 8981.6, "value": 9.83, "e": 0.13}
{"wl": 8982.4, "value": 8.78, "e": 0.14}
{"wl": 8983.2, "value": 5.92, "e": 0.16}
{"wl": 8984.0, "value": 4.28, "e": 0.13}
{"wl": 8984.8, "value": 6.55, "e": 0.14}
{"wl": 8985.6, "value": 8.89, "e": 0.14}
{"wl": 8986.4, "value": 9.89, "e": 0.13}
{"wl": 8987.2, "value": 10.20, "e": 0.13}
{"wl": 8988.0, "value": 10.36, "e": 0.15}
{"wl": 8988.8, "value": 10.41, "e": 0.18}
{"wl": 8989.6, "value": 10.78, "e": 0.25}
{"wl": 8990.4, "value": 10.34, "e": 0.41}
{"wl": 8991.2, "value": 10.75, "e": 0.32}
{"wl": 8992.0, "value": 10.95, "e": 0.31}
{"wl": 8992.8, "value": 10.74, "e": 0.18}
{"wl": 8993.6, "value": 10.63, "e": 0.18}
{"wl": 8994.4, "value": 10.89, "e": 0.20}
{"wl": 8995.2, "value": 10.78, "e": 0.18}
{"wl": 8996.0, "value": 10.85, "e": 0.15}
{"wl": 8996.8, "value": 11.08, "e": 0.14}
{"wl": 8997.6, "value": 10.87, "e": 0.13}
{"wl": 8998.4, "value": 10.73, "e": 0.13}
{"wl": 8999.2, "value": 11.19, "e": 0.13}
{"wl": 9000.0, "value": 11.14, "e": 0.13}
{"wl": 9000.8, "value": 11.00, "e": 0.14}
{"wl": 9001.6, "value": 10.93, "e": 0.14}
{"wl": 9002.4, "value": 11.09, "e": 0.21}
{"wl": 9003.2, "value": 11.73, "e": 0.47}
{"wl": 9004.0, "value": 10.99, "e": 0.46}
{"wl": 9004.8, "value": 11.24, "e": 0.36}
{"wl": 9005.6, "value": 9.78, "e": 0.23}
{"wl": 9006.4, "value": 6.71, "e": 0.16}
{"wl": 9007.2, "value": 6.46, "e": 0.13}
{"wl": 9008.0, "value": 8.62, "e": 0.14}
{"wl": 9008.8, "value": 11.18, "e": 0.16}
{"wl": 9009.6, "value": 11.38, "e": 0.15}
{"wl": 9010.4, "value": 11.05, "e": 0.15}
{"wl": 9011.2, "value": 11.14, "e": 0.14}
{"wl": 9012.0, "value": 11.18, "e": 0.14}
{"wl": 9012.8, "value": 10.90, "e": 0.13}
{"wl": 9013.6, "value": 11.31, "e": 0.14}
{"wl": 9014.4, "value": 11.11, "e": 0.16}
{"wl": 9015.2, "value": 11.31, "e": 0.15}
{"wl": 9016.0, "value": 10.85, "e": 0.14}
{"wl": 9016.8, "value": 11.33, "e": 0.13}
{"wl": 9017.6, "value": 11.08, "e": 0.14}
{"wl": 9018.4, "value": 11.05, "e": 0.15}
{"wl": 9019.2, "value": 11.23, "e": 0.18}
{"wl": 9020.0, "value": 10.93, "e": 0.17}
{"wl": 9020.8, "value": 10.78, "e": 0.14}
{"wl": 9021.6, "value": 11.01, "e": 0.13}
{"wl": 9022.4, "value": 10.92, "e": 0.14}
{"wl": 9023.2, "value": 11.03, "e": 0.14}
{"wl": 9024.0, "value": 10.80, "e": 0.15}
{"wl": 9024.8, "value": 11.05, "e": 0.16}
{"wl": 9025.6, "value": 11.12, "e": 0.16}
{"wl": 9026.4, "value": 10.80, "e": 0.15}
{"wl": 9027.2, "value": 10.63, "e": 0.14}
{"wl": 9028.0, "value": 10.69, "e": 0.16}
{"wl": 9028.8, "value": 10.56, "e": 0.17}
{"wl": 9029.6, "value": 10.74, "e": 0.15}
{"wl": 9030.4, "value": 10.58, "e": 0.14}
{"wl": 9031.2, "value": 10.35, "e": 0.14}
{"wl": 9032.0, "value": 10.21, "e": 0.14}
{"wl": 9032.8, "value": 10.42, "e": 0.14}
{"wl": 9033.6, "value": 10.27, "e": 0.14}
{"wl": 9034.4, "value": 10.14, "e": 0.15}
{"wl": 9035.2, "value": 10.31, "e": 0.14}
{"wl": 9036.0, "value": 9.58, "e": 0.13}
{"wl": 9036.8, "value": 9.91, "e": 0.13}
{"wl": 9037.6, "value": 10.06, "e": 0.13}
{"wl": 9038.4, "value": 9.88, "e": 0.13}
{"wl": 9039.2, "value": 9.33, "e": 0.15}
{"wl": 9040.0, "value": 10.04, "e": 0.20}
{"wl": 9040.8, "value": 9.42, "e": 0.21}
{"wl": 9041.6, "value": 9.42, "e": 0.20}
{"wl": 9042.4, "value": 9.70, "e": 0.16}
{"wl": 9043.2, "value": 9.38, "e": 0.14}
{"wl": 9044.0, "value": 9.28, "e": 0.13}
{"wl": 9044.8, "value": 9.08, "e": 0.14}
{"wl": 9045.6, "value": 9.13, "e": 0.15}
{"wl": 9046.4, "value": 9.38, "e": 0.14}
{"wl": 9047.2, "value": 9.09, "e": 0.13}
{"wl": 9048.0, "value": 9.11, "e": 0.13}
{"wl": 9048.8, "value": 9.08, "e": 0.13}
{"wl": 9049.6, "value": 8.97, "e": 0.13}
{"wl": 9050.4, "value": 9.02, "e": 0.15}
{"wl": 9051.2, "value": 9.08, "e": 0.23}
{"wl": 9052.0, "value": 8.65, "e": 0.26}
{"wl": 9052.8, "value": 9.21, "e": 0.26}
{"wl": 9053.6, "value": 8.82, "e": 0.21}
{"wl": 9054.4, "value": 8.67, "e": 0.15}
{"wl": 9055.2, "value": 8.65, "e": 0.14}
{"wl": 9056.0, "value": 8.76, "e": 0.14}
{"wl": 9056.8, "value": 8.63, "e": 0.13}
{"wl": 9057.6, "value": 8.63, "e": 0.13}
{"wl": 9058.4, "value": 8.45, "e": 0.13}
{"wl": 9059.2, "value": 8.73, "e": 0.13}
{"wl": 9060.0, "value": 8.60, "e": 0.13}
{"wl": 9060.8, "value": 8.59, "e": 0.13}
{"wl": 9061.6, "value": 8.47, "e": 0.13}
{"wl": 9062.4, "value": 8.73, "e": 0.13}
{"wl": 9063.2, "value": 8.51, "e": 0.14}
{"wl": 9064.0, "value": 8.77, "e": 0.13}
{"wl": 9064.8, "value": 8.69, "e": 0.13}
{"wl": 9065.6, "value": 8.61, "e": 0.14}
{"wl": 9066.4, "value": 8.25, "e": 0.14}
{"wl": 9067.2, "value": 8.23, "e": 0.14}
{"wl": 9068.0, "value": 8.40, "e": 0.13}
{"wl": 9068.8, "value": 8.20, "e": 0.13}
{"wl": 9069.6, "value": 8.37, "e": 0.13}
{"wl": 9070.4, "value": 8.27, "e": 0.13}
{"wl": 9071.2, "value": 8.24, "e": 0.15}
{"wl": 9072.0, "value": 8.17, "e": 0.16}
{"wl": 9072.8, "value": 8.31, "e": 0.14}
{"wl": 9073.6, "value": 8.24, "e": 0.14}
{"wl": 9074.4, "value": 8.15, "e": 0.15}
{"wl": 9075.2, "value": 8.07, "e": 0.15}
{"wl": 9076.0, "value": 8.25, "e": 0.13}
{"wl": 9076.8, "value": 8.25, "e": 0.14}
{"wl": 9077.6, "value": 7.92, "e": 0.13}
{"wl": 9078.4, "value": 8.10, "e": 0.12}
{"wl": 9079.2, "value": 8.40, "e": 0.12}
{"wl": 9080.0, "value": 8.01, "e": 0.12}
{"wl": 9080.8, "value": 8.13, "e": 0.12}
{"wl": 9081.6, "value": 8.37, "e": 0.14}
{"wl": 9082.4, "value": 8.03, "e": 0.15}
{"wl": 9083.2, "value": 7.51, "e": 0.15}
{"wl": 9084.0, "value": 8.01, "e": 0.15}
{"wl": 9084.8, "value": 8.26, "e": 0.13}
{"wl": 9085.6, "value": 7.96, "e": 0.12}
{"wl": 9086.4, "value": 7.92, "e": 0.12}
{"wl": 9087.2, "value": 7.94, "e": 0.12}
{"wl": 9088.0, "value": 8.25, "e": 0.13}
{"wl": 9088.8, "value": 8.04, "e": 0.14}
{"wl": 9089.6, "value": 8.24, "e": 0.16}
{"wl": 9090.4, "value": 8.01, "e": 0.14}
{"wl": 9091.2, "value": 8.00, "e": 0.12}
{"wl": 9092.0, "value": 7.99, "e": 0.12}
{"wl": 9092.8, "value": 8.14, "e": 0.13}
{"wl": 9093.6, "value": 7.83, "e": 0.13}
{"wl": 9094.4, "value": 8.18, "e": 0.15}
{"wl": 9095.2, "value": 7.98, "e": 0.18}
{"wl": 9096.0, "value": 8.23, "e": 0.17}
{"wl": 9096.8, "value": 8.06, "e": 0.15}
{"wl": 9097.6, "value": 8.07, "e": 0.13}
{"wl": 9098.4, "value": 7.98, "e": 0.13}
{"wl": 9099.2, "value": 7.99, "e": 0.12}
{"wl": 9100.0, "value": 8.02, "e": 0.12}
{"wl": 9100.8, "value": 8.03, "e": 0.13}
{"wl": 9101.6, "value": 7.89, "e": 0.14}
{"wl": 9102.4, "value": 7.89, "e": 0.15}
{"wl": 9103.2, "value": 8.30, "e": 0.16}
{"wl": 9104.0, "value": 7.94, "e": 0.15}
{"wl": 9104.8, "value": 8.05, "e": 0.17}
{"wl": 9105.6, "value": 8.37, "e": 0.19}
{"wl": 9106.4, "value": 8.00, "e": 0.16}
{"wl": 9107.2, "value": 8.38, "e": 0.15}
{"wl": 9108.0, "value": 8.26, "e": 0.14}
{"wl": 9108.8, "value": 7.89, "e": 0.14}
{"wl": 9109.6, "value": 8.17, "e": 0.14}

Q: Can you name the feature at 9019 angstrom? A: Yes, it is Mg II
